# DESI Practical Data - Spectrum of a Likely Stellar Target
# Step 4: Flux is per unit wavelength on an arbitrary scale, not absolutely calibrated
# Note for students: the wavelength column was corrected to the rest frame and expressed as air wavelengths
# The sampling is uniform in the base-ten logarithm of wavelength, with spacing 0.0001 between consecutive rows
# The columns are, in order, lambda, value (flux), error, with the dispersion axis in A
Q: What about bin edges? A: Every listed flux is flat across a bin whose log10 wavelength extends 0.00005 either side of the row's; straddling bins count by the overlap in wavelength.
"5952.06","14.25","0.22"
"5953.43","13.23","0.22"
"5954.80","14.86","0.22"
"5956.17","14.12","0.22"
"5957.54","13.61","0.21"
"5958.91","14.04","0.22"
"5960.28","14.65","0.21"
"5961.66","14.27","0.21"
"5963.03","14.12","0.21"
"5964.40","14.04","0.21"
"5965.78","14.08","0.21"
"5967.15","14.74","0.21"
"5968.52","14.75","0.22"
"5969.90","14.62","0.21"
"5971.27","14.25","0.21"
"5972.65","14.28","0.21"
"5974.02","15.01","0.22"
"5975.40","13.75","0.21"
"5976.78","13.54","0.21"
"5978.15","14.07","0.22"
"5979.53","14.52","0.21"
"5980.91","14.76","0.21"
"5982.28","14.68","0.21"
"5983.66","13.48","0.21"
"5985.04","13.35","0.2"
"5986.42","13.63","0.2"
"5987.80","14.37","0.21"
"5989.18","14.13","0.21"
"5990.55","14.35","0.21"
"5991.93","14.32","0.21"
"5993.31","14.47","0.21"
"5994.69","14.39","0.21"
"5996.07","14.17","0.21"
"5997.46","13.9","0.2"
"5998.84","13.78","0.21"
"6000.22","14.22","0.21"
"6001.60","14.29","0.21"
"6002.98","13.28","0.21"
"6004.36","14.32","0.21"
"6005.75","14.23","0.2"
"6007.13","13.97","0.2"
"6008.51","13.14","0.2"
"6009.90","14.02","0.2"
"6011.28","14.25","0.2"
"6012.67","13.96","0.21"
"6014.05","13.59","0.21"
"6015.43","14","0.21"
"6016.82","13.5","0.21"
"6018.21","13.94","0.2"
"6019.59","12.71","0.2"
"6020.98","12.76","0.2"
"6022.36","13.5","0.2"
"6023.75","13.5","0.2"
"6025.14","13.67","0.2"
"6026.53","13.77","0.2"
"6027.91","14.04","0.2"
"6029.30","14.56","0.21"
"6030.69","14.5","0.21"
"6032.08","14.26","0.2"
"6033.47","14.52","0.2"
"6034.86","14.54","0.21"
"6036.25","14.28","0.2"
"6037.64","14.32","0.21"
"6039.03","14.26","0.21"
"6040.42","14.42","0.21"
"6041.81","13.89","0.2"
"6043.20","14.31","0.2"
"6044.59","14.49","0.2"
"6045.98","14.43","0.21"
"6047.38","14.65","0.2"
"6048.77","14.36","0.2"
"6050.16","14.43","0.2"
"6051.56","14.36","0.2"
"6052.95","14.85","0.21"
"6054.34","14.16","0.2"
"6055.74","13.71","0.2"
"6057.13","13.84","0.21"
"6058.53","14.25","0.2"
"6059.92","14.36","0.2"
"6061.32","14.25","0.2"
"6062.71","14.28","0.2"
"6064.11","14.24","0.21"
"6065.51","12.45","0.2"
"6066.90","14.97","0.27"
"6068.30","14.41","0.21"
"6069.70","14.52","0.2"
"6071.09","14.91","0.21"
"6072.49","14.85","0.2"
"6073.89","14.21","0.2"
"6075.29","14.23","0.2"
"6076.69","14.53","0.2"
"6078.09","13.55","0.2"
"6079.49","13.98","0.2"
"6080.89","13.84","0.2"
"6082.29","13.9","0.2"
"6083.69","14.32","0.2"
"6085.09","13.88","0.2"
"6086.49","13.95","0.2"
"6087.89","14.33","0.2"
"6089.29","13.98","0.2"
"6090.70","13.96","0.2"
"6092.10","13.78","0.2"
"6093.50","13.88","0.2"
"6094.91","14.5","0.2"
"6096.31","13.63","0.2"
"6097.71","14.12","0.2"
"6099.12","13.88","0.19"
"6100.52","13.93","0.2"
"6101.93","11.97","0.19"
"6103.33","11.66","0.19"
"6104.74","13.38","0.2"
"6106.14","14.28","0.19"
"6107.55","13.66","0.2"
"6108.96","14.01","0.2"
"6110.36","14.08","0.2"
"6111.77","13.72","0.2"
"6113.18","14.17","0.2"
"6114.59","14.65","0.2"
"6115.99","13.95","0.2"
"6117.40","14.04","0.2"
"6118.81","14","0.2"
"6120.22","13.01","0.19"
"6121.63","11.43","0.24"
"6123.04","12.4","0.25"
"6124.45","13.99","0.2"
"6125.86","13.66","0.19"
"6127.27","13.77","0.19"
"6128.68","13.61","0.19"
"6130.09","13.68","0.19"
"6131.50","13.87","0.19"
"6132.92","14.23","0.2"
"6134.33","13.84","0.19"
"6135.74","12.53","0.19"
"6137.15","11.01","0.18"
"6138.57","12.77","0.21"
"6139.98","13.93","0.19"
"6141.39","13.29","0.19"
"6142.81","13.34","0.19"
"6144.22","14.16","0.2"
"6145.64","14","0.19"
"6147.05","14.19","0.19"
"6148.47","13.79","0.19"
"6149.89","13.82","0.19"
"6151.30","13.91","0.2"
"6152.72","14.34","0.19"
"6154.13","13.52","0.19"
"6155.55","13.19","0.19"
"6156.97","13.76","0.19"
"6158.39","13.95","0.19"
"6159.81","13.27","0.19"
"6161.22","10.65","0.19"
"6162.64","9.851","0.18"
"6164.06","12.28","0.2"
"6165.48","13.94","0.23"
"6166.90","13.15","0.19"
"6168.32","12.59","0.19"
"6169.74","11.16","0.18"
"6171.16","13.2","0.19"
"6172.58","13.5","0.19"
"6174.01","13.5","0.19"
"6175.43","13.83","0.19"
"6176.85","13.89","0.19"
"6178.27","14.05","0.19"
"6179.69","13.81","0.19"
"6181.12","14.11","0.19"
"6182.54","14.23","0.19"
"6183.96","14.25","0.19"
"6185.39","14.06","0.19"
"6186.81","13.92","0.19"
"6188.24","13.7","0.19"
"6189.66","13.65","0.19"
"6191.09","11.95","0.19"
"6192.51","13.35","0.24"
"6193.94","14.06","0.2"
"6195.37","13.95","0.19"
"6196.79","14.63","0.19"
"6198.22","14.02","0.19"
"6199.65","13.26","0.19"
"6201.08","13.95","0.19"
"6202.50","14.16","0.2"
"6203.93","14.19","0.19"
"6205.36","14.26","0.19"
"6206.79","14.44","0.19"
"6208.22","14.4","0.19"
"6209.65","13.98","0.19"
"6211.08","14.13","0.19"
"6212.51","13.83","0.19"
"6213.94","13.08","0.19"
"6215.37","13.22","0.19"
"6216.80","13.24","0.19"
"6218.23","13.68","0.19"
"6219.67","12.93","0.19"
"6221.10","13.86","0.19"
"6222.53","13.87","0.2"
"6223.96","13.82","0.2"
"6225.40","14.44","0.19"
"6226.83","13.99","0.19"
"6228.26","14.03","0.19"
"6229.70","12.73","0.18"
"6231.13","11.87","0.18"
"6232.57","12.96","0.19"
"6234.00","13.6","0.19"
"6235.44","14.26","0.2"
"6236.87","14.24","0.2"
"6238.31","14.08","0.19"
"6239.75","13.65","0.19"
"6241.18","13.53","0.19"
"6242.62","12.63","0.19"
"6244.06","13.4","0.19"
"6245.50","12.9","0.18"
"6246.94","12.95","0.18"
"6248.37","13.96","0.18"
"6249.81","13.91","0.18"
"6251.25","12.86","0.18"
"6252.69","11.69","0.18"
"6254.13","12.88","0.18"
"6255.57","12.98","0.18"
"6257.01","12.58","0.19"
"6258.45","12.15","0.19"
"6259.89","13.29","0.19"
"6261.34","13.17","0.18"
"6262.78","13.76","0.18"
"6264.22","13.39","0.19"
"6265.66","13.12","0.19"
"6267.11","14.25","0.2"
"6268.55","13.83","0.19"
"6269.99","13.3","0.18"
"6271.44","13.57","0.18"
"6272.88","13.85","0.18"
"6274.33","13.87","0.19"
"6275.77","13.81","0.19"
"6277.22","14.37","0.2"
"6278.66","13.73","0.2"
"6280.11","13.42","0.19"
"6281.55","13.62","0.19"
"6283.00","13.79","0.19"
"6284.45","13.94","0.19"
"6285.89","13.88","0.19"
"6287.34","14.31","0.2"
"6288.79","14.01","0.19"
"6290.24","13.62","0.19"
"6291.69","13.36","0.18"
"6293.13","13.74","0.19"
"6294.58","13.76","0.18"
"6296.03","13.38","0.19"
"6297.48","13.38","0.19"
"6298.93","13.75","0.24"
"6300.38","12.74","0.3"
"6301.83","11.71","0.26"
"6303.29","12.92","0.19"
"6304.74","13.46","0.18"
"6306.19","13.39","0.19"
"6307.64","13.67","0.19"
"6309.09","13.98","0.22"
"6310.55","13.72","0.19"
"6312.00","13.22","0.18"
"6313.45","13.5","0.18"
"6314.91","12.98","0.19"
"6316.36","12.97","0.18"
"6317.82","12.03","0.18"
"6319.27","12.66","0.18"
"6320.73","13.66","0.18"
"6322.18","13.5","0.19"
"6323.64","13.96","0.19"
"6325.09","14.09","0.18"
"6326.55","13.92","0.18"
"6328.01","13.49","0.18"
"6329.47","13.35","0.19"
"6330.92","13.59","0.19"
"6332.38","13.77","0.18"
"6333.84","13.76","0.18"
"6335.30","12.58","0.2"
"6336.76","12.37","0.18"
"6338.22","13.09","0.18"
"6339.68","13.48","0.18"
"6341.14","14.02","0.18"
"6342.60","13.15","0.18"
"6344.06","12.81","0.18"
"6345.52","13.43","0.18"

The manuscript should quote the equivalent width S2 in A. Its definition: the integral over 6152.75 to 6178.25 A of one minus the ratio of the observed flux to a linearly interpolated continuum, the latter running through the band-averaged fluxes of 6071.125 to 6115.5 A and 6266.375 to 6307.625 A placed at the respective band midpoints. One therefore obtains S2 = 1.5 A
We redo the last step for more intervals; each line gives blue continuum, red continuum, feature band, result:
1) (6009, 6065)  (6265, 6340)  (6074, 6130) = 0.8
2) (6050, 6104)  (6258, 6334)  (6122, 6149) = 0.8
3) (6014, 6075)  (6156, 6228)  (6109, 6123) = 0.2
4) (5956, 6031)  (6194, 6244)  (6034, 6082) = -1.1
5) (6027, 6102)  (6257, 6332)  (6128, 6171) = 2.3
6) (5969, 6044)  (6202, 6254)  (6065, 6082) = -0.4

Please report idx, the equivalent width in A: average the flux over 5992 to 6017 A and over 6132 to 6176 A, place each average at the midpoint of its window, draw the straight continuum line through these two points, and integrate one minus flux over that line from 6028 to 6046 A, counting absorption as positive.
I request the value -0.7 A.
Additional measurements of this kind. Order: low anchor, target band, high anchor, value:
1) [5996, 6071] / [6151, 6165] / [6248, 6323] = 0.89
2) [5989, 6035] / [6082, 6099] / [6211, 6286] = -0.28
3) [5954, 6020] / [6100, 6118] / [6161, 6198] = -0.06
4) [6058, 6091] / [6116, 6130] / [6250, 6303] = 0.62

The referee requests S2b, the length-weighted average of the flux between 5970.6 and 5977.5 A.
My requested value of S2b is 14.2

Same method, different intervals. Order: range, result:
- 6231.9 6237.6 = 13.8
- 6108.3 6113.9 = 14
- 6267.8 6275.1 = 13.7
